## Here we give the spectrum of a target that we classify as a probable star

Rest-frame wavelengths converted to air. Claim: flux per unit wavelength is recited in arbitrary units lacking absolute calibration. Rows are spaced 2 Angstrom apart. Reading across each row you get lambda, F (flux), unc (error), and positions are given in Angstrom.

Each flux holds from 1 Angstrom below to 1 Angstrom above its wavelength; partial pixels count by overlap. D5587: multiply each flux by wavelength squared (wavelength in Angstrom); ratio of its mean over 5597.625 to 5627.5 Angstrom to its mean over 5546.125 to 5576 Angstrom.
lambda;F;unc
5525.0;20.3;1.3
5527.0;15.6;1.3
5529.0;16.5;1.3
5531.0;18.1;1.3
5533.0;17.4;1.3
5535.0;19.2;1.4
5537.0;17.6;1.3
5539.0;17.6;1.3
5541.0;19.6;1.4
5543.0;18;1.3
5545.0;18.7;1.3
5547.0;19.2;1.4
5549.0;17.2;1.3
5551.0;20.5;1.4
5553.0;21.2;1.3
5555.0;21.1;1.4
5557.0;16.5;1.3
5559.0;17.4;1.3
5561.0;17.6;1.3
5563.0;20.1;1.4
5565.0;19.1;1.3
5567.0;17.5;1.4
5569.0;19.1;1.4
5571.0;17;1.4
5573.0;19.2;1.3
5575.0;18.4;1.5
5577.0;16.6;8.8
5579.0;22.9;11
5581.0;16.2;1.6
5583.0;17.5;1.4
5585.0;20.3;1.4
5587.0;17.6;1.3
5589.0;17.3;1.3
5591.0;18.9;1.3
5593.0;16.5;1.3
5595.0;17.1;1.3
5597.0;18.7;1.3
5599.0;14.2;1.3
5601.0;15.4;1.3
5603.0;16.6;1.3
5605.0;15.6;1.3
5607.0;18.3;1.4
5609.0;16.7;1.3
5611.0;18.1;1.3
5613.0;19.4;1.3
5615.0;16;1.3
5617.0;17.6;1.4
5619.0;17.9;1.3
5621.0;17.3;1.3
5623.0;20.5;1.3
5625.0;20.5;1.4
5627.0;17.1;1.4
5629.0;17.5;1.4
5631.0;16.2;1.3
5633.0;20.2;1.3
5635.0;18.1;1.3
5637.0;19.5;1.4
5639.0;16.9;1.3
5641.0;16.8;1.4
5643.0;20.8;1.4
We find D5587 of 0.9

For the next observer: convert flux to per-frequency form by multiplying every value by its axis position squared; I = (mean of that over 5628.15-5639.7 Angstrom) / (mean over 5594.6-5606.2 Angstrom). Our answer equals 1.13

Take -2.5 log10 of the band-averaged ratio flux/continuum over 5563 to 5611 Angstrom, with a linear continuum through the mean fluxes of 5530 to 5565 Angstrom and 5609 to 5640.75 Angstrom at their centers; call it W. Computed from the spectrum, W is 0.04 mag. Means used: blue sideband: 18.7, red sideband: 18.1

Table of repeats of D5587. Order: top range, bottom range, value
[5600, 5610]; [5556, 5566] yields 0.93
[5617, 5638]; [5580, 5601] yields 1.08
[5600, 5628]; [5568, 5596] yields 0.98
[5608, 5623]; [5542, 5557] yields 0.95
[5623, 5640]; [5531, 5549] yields 1.04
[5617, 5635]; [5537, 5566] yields 1.00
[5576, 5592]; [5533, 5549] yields 1.02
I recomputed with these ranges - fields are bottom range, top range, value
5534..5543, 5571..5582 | 1.02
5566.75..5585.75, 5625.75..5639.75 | 0.99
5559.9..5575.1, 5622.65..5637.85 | 1.03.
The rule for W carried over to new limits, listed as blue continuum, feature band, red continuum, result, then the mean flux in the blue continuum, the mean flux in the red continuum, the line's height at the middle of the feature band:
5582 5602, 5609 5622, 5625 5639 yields 0.012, 17.4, 18.2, 17.8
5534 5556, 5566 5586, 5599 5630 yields -0.005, 19.1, 17.5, 18.4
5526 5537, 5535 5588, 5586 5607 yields -0.090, 17.4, 16.9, 17.1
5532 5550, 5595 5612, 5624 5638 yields 0.103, 18.3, 18.4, 18.4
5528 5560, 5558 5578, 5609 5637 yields 0.012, 18.5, 18.2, 18.4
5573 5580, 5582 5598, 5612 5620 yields 0.045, 19.3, 17.7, 18.8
